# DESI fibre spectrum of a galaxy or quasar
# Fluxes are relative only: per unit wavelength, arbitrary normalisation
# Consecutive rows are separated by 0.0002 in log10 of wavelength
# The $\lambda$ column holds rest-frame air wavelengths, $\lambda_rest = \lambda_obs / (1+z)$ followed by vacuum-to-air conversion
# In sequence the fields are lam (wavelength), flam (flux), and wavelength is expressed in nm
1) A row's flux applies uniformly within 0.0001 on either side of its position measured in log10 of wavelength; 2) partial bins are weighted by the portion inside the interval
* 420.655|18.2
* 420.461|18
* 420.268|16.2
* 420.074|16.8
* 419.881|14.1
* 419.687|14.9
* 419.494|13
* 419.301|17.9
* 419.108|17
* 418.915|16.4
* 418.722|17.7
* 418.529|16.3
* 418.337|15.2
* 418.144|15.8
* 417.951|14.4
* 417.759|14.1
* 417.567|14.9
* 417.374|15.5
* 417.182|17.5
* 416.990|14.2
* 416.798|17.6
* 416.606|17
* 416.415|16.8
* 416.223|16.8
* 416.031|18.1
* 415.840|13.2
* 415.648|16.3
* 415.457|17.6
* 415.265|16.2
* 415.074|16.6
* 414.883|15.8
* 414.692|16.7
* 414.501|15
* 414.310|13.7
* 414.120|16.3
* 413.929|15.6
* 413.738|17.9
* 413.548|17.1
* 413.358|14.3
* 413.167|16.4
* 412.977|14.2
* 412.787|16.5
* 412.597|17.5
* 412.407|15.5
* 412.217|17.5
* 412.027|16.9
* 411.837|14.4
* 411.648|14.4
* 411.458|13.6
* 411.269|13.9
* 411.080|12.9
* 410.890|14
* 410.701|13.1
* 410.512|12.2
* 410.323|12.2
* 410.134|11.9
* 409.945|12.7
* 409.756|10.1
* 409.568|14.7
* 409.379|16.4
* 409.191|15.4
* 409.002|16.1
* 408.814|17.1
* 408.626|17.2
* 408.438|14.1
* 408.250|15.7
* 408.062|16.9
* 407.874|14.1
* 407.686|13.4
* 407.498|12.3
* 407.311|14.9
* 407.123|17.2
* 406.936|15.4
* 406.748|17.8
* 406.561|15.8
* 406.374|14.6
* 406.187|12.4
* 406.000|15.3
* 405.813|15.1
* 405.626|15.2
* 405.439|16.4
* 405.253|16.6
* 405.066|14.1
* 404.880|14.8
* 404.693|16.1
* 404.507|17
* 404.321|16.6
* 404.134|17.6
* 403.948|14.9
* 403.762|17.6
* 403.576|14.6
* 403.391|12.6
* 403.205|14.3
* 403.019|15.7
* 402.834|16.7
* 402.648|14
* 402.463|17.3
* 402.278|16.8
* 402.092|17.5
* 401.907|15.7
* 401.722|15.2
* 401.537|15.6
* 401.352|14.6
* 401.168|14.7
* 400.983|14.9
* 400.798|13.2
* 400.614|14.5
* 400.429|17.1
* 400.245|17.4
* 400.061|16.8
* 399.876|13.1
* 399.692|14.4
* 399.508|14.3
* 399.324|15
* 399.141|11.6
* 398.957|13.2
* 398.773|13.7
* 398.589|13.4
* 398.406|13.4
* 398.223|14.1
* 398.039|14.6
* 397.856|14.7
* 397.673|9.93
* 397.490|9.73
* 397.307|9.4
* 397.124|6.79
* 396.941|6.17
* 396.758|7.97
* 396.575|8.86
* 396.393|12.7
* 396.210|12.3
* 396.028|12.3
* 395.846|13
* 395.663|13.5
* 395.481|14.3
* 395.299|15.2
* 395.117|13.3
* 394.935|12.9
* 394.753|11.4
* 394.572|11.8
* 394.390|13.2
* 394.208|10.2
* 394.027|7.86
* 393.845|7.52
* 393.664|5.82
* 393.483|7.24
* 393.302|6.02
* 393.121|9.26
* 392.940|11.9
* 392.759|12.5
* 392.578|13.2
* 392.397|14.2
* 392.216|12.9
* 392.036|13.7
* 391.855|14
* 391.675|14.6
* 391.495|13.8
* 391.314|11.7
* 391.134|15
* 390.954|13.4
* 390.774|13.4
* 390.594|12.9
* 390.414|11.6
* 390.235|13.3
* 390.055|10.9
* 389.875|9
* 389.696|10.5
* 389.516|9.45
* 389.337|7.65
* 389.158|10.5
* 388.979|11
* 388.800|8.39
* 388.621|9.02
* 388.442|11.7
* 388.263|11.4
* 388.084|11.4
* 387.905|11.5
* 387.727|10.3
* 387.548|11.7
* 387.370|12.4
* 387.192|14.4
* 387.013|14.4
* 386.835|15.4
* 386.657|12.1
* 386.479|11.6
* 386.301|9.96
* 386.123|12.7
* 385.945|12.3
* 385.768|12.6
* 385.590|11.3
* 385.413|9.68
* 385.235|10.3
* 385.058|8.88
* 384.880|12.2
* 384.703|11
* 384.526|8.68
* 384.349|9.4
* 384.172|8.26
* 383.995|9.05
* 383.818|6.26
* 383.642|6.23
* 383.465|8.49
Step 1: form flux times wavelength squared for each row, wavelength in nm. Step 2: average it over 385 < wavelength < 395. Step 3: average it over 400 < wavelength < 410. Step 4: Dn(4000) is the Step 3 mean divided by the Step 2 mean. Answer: 1.5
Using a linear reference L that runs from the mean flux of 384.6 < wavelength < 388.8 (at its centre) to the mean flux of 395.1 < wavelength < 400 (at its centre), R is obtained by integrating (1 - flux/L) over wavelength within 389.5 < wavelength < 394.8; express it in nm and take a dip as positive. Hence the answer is 0.22 nm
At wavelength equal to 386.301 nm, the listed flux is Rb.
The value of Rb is 9.96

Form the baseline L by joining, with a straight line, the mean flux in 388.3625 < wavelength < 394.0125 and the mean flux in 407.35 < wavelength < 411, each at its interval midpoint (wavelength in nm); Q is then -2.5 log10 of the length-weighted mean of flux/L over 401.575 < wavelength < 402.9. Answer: -0.23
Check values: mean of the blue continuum 11.1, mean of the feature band 16.1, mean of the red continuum 14.2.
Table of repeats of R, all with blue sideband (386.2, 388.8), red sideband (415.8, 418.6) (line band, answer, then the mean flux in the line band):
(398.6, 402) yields -0.28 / 14.7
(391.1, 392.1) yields -0.11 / 13.7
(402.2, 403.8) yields -0.17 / 15.4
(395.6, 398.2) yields 0.44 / 10.9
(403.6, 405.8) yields -0.28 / 16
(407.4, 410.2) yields 0.03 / 14.6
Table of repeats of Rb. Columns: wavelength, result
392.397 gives 14.2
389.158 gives 10.5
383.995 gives 9.05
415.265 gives 16.2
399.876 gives 13.1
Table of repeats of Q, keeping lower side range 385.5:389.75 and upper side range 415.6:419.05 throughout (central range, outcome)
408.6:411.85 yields 0.07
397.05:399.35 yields 0.07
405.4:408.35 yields -0.06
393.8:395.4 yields 0.08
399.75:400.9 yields -0.15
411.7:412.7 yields -0.07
